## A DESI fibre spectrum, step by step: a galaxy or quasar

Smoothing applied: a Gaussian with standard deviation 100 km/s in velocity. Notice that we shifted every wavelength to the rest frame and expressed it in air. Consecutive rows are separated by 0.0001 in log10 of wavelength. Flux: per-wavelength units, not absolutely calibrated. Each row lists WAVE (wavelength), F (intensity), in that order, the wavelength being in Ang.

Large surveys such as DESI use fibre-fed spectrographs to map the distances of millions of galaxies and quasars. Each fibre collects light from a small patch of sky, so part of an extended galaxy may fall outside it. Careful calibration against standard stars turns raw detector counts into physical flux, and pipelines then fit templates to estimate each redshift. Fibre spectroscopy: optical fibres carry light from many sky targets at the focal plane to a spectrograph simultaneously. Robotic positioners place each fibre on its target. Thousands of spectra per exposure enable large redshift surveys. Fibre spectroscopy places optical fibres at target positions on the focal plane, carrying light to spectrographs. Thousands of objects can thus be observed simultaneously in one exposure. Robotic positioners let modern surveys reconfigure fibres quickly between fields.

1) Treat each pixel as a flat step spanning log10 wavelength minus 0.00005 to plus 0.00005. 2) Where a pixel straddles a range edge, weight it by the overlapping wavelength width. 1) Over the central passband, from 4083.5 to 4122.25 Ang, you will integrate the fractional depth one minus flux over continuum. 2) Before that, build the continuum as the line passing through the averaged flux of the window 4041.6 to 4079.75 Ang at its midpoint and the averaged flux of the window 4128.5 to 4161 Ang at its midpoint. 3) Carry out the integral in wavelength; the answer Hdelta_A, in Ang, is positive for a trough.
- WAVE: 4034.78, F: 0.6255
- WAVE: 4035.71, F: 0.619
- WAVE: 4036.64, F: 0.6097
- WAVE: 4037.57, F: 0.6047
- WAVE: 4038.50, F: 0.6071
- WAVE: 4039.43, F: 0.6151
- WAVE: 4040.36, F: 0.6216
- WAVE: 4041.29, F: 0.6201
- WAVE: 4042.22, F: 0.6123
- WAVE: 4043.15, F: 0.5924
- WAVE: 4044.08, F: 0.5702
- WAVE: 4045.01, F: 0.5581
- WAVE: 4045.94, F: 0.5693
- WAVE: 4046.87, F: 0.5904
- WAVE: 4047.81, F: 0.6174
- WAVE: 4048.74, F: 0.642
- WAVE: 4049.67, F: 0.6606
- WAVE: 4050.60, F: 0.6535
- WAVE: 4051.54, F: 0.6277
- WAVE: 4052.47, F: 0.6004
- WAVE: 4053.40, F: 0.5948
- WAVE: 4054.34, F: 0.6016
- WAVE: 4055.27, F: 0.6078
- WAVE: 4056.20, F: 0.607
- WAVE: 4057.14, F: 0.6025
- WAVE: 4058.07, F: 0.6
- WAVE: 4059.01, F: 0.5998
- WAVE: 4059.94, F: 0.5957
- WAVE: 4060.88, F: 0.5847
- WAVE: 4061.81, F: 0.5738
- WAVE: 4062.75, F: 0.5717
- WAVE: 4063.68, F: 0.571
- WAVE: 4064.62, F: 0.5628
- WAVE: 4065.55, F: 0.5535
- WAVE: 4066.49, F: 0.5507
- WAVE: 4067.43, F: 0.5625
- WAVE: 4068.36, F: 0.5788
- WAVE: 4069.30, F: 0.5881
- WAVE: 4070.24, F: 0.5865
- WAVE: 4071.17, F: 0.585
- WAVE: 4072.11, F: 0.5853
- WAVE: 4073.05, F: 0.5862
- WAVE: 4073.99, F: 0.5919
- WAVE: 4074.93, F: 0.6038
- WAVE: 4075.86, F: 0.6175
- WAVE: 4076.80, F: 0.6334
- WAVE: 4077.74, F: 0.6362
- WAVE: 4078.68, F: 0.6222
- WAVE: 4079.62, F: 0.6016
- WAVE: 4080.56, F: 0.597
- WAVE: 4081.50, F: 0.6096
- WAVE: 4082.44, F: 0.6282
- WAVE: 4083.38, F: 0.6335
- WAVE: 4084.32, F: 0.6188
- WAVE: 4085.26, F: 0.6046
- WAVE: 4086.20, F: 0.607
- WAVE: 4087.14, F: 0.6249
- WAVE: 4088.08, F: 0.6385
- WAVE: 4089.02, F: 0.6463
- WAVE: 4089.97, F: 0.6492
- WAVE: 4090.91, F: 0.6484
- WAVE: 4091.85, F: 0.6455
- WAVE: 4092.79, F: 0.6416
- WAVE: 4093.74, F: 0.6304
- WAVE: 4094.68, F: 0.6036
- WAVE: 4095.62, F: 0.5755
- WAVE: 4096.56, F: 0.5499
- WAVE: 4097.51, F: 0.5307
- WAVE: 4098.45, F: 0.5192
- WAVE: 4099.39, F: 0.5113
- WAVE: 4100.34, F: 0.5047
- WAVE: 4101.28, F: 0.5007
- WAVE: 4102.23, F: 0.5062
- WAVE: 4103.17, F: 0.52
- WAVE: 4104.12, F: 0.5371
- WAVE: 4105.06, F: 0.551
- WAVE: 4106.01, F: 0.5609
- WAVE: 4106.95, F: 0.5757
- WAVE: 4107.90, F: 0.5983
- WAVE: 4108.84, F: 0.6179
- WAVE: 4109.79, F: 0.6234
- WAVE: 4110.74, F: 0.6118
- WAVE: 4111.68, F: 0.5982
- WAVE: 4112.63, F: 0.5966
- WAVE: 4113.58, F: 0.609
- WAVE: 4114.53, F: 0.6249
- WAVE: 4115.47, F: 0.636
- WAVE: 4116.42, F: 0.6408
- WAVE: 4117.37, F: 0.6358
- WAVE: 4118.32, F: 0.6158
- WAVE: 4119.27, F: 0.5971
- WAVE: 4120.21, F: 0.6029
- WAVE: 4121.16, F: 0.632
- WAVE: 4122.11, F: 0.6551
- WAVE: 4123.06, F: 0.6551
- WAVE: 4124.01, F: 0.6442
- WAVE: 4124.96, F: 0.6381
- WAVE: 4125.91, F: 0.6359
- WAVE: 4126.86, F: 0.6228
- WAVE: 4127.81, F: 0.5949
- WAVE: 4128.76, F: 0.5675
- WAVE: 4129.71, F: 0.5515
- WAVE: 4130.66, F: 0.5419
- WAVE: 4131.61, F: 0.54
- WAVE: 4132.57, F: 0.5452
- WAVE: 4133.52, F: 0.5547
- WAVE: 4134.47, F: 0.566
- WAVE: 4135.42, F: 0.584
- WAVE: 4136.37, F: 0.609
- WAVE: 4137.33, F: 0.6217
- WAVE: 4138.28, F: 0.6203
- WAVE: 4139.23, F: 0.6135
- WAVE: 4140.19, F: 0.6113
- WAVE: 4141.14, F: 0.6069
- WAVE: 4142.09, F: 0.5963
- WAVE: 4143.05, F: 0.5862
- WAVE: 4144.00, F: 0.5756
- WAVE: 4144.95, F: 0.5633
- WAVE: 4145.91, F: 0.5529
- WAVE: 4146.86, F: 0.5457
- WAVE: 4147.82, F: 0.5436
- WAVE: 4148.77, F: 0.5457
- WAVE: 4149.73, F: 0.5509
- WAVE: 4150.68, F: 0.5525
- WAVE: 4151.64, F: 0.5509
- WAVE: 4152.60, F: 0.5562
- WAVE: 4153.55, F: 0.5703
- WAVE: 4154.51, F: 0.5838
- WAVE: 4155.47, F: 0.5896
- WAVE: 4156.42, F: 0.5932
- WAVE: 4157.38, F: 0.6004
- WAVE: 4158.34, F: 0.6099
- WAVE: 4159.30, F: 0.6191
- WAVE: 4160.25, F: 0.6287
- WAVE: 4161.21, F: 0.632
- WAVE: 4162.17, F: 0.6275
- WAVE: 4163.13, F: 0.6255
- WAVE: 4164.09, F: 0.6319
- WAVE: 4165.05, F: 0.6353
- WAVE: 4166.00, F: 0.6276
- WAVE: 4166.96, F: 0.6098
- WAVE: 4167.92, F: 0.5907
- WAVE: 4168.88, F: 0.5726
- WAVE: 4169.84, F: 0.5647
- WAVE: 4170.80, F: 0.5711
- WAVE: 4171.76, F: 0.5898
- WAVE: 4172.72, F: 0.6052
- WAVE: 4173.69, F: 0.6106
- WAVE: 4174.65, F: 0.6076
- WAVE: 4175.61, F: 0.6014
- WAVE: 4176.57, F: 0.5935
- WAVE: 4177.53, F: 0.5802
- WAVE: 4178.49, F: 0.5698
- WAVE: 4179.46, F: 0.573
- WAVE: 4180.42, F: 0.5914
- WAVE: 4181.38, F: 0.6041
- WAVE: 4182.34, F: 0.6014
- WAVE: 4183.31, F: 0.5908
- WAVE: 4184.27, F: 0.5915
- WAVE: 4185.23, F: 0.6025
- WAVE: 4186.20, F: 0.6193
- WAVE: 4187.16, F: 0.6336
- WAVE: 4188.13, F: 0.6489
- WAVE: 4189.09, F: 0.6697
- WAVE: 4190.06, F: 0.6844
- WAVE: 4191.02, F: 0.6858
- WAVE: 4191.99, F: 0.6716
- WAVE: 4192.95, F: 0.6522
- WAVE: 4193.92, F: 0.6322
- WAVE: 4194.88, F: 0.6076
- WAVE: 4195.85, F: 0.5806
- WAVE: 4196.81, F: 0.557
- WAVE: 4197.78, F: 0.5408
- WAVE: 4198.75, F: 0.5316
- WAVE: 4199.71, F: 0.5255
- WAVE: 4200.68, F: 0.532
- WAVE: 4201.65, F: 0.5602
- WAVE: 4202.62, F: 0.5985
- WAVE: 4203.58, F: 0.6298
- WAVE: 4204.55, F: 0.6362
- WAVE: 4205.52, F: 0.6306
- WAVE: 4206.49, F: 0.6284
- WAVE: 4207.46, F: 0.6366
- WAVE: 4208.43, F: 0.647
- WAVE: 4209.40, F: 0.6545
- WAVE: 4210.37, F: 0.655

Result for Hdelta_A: -0.5 Ang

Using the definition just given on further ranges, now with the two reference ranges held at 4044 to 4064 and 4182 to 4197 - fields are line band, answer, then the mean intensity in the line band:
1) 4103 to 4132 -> 0.55 Ang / 0.602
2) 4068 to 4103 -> 0.70 Ang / 0.595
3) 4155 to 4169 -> 0.20 Ang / 0.614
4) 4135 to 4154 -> 1.27 Ang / 0.578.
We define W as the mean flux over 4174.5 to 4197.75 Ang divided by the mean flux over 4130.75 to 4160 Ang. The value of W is 1.06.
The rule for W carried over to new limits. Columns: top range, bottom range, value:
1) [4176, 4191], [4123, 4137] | 1.04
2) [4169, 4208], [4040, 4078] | 1.01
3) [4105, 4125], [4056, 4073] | 1.06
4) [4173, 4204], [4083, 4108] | 1.03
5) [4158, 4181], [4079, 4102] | 1.01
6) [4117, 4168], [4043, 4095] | 0.98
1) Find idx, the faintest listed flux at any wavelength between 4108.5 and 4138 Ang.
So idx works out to 0.54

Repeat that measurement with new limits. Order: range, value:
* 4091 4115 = 0.5007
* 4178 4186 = 0.5698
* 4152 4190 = 0.5562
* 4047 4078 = 0.5507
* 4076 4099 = 0.5192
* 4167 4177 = 0.5647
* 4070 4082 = 0.585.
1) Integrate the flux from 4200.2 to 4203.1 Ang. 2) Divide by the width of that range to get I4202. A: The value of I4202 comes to 0.563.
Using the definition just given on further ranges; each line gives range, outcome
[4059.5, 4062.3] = 0.584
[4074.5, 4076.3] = 0.614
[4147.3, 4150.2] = 0.546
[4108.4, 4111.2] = 0.616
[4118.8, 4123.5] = 0.629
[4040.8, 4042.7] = 0.617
